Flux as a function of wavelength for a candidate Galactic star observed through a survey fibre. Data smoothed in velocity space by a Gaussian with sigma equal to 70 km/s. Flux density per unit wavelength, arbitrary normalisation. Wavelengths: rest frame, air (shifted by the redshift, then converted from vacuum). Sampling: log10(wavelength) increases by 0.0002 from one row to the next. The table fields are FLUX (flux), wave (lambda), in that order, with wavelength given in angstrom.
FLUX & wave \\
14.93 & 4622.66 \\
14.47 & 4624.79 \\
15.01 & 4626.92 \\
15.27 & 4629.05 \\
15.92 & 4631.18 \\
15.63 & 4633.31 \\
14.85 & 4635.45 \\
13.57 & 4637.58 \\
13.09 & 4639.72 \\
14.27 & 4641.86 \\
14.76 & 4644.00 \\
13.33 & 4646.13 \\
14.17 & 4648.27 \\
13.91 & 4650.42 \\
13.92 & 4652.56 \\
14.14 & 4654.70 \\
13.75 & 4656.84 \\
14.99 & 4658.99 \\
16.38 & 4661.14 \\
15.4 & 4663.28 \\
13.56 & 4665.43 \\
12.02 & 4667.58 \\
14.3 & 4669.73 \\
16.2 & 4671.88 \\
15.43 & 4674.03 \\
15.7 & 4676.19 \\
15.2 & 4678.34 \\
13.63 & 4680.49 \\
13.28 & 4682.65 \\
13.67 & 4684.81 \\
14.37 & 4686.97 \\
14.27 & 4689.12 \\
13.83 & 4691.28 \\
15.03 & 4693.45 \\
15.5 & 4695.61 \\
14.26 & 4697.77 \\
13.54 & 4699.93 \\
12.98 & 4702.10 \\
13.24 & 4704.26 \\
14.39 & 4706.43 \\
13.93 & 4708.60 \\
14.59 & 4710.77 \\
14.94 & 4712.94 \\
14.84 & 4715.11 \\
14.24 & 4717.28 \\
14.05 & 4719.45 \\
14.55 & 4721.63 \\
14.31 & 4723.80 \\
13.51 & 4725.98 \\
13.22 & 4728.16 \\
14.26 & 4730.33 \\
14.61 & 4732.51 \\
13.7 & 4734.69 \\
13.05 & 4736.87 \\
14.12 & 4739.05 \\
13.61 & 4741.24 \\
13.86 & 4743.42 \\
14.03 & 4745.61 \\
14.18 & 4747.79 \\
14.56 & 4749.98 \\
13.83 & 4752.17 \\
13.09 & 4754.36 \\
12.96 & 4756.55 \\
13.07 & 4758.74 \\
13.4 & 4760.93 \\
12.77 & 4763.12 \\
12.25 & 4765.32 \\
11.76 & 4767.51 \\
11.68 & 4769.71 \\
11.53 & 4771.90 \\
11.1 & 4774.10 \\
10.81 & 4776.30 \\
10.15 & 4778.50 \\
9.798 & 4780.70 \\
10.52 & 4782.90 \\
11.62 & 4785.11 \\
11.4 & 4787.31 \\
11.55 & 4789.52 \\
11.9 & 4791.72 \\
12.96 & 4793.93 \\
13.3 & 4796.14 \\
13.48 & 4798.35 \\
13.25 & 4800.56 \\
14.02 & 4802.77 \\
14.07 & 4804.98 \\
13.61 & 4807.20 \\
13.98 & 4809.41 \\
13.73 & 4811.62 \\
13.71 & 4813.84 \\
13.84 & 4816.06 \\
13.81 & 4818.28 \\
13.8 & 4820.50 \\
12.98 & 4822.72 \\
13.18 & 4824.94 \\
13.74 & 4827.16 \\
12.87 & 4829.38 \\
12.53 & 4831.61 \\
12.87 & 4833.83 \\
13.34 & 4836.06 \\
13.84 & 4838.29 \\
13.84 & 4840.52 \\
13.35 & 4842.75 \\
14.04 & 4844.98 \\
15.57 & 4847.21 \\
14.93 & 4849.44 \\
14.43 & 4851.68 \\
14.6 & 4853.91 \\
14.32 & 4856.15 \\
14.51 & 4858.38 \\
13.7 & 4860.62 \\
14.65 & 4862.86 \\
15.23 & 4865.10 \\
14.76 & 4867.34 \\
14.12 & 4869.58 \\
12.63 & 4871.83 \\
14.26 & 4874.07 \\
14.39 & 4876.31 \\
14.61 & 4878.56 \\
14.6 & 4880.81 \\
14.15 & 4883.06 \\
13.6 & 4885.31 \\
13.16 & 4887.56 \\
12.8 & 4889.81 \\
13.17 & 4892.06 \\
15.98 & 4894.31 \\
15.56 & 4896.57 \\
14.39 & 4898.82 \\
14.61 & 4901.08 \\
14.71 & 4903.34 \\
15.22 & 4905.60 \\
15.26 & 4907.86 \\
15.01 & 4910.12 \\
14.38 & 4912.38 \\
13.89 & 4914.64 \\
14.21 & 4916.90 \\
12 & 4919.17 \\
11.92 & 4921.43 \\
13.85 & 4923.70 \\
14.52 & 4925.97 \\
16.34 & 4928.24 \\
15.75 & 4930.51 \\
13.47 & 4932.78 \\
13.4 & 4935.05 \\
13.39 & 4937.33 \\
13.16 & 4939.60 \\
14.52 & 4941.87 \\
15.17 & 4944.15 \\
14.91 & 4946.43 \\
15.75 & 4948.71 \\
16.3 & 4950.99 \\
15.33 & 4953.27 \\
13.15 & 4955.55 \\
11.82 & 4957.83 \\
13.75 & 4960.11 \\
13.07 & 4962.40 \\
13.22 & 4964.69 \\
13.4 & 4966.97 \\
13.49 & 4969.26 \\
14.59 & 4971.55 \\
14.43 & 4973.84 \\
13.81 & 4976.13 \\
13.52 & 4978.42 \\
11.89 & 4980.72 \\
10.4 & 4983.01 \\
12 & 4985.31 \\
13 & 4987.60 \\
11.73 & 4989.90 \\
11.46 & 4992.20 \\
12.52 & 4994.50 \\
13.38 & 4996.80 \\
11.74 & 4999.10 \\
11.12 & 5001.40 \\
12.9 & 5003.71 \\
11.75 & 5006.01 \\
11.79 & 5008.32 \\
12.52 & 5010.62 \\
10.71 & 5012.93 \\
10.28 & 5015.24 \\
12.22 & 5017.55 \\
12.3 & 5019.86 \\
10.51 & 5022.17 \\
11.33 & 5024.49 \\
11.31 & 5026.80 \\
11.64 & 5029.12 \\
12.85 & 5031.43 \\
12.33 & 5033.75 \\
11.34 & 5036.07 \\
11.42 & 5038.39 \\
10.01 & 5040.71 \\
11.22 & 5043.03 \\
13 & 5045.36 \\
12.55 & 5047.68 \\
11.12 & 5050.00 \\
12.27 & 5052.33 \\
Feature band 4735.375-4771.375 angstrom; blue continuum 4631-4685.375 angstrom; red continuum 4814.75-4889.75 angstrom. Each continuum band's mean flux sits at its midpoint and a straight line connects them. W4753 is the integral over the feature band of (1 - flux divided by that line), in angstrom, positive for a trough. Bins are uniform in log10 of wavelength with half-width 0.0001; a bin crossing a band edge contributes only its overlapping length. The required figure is 2.4 angstrom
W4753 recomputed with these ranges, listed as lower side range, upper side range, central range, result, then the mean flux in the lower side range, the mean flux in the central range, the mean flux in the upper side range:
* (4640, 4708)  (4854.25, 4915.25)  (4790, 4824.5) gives 2.1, 14.3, 13.5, 14.4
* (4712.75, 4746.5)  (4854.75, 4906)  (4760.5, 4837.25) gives 8.4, 14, 12.6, 14.3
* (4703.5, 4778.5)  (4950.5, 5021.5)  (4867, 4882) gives -1.3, 13.4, 14.2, 12.6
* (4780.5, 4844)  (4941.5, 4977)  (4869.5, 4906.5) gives -1.7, 13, 14.2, 14.2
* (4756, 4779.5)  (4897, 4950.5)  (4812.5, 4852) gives -2.3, 11.9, 13.7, 14.4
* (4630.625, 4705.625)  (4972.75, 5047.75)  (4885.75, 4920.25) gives -4.3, 14.3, 14.3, 12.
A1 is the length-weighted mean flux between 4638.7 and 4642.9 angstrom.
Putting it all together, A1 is 13.7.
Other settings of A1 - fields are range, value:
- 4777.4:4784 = 10.2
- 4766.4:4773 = 11.7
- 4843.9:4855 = 14.7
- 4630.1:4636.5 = 15.5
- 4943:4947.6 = 15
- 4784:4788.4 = 11.5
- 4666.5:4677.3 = 14.7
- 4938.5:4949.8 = 14.7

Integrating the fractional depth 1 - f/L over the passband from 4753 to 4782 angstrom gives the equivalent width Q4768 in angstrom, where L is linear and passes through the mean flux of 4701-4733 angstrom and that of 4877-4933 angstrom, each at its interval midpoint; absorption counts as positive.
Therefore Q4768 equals 4.7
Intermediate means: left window 14.1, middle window 11.9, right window 14.3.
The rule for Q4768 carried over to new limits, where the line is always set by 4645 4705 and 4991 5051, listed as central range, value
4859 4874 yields -1.5 angstrom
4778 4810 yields 2.4 angstrom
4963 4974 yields -1.5 angstrom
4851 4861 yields -1.1 angstrom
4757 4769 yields 0.9 angstrom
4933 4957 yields -4.2 angstrom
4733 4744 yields 0.1 angstrom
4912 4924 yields -0.7 angstrom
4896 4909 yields -2.4 angstrom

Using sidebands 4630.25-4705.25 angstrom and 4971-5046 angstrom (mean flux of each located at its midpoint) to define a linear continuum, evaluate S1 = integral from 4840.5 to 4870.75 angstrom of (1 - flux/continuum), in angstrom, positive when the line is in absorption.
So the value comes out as -3.2 angstrom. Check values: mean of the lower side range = 14.3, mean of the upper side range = 12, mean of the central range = 14.5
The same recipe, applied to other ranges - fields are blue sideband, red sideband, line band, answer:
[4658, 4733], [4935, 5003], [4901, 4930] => -1.7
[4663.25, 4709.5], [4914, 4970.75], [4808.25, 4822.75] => 0.4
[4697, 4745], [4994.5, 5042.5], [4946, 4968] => -3.4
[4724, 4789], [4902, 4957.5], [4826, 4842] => 0.2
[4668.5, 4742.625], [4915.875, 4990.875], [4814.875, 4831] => 0.6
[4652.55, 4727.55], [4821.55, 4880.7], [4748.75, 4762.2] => 0.7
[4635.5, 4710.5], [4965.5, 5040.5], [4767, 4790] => 4.3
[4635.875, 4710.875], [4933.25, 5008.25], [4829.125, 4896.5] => -2.3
